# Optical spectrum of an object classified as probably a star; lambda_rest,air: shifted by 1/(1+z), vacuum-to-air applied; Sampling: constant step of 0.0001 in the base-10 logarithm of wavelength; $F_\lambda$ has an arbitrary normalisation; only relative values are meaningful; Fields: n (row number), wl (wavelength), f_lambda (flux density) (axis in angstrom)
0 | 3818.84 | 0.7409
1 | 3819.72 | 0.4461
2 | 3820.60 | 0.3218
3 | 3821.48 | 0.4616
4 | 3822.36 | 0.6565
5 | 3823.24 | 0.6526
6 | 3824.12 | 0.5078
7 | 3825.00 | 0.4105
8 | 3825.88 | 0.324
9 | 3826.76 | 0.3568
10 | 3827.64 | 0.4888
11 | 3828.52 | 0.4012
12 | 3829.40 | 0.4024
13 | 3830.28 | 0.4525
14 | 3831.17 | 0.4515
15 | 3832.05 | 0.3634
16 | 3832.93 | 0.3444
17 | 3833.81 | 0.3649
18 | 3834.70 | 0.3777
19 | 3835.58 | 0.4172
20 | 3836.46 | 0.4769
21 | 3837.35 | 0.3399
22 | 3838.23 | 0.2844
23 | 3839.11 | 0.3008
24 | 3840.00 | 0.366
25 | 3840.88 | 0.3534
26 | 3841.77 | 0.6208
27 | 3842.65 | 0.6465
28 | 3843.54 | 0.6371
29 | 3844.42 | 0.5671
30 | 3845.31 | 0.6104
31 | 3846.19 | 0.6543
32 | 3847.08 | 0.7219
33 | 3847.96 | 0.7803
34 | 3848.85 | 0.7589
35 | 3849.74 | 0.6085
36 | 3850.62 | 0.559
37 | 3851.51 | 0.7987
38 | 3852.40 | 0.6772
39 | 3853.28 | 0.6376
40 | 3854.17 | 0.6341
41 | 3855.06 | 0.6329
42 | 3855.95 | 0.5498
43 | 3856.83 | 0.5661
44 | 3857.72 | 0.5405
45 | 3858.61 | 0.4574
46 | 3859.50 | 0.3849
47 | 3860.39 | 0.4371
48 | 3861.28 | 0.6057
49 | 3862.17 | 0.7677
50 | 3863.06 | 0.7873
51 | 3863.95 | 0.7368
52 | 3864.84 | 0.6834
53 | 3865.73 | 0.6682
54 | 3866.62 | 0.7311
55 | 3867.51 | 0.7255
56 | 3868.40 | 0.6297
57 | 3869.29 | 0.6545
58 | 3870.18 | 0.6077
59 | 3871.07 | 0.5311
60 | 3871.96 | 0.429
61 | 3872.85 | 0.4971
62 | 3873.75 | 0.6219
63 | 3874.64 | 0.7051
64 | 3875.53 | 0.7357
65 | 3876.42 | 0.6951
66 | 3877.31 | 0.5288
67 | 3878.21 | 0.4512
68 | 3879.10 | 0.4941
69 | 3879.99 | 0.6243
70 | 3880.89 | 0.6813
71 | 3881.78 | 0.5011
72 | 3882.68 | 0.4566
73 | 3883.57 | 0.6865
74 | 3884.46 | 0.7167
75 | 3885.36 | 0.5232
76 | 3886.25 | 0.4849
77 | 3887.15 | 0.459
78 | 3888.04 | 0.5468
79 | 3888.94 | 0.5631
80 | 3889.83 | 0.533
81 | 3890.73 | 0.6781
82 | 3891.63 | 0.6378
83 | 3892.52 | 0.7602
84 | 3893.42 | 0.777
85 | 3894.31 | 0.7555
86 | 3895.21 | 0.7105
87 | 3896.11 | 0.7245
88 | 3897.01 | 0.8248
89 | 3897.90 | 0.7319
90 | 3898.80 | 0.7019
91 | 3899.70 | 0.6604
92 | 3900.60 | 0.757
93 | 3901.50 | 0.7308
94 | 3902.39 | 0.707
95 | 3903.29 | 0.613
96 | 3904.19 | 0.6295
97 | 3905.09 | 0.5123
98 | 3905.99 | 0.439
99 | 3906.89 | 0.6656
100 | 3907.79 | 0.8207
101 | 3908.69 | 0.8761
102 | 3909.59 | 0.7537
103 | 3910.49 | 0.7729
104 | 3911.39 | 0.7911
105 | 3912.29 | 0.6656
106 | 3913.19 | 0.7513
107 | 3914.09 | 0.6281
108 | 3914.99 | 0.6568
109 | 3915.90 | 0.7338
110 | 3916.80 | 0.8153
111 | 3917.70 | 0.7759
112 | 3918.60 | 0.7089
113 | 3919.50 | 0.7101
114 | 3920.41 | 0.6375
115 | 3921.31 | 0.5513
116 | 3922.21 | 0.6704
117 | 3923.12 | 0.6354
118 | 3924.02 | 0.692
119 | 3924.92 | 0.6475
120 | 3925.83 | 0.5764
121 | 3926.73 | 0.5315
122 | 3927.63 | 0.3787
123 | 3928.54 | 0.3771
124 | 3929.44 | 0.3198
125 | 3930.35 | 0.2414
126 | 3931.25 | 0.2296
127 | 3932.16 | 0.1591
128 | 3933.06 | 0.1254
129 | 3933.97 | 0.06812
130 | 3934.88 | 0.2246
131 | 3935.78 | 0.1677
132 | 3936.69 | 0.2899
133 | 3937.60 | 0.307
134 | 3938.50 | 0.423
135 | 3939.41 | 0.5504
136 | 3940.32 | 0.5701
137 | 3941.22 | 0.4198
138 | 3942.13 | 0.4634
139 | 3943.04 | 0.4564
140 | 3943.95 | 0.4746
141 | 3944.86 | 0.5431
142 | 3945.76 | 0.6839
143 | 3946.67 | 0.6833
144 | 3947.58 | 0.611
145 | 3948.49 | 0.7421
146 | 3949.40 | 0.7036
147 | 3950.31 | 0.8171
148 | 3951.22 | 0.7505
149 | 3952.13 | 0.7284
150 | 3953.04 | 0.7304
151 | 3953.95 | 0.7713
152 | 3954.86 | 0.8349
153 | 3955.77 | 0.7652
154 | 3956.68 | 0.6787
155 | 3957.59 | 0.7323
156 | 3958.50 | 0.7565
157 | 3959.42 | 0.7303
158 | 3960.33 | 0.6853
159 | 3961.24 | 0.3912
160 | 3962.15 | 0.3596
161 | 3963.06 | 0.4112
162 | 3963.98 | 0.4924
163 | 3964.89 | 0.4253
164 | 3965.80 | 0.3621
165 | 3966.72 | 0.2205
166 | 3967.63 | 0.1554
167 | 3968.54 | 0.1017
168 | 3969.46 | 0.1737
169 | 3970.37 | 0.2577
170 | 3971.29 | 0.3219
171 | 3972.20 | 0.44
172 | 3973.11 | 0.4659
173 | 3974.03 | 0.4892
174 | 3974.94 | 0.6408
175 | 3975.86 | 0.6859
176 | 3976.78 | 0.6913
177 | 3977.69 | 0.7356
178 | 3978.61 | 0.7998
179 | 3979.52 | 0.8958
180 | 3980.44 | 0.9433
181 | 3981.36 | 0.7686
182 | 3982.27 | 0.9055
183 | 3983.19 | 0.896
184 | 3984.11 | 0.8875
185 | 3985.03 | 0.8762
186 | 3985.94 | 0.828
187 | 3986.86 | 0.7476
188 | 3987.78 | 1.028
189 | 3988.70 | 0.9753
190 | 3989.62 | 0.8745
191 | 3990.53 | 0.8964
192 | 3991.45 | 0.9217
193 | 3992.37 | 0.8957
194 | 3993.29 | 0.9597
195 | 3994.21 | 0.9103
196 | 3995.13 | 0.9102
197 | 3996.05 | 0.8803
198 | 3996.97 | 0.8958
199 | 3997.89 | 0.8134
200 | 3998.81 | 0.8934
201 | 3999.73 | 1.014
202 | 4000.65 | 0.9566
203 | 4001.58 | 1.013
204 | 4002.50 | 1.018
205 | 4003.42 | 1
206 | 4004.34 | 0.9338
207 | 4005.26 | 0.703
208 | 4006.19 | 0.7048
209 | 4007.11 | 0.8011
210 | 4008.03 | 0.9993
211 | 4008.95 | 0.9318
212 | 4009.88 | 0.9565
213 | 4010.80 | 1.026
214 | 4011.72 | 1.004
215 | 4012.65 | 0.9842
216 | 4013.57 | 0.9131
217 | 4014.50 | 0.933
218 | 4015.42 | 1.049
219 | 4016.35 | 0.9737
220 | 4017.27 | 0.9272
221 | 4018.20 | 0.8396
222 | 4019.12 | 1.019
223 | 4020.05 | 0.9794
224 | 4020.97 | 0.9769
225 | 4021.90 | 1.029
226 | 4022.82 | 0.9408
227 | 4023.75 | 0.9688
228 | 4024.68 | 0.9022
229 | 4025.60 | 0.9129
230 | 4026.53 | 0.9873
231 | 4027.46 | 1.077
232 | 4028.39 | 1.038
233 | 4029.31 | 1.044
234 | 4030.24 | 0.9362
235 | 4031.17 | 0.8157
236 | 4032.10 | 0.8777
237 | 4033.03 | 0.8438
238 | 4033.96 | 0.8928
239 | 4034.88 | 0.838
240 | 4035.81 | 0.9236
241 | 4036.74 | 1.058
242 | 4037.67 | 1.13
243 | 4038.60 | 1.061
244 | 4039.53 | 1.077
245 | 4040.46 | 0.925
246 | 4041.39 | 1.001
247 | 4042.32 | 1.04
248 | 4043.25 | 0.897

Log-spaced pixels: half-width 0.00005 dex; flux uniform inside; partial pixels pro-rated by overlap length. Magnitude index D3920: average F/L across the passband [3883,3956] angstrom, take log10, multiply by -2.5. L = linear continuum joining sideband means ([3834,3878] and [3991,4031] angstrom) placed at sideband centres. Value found 0.21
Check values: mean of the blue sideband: 0.585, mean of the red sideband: 0.943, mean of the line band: 0.598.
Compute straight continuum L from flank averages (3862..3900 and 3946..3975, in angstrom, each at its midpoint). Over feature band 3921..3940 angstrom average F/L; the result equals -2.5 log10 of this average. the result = 0.44 mag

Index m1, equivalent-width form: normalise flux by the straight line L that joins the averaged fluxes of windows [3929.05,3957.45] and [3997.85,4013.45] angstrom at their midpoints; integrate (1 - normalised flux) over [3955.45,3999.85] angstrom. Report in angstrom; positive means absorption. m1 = 3.9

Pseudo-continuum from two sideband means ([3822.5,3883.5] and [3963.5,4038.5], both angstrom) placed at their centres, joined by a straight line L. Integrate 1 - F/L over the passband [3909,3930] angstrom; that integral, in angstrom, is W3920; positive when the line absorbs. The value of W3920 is 1.0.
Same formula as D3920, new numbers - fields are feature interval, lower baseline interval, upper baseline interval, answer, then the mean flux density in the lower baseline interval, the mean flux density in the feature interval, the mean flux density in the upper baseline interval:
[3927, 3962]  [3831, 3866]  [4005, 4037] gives 0.44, 0.555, 0.515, 0.938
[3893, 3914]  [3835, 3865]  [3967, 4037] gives -0.06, 0.575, 0.71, 0.845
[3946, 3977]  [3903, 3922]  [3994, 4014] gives 0.41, 0.691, 0.553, 0.921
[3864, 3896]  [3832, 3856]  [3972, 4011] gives 0.00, 0.542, 0.617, 0.853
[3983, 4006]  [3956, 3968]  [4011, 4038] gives -0.23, 0.5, 0.907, 0.959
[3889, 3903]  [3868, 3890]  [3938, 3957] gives -0.20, 0.575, 0.708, 0.637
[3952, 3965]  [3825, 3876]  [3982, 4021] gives 0.27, 0.551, 0.636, 0.922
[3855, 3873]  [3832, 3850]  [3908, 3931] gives -0.11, 0.507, 0.602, 0.634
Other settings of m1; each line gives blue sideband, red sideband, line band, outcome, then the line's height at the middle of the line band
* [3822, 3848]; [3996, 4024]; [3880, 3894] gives 0.21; 0.611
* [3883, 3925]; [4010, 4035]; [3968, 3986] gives 4.62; 0.848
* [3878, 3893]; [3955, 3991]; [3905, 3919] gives -2.85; 0.594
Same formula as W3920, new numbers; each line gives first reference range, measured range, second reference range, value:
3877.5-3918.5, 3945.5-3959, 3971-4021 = 0.72 angstrom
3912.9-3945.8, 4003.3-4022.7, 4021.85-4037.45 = -1.45 angstrom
